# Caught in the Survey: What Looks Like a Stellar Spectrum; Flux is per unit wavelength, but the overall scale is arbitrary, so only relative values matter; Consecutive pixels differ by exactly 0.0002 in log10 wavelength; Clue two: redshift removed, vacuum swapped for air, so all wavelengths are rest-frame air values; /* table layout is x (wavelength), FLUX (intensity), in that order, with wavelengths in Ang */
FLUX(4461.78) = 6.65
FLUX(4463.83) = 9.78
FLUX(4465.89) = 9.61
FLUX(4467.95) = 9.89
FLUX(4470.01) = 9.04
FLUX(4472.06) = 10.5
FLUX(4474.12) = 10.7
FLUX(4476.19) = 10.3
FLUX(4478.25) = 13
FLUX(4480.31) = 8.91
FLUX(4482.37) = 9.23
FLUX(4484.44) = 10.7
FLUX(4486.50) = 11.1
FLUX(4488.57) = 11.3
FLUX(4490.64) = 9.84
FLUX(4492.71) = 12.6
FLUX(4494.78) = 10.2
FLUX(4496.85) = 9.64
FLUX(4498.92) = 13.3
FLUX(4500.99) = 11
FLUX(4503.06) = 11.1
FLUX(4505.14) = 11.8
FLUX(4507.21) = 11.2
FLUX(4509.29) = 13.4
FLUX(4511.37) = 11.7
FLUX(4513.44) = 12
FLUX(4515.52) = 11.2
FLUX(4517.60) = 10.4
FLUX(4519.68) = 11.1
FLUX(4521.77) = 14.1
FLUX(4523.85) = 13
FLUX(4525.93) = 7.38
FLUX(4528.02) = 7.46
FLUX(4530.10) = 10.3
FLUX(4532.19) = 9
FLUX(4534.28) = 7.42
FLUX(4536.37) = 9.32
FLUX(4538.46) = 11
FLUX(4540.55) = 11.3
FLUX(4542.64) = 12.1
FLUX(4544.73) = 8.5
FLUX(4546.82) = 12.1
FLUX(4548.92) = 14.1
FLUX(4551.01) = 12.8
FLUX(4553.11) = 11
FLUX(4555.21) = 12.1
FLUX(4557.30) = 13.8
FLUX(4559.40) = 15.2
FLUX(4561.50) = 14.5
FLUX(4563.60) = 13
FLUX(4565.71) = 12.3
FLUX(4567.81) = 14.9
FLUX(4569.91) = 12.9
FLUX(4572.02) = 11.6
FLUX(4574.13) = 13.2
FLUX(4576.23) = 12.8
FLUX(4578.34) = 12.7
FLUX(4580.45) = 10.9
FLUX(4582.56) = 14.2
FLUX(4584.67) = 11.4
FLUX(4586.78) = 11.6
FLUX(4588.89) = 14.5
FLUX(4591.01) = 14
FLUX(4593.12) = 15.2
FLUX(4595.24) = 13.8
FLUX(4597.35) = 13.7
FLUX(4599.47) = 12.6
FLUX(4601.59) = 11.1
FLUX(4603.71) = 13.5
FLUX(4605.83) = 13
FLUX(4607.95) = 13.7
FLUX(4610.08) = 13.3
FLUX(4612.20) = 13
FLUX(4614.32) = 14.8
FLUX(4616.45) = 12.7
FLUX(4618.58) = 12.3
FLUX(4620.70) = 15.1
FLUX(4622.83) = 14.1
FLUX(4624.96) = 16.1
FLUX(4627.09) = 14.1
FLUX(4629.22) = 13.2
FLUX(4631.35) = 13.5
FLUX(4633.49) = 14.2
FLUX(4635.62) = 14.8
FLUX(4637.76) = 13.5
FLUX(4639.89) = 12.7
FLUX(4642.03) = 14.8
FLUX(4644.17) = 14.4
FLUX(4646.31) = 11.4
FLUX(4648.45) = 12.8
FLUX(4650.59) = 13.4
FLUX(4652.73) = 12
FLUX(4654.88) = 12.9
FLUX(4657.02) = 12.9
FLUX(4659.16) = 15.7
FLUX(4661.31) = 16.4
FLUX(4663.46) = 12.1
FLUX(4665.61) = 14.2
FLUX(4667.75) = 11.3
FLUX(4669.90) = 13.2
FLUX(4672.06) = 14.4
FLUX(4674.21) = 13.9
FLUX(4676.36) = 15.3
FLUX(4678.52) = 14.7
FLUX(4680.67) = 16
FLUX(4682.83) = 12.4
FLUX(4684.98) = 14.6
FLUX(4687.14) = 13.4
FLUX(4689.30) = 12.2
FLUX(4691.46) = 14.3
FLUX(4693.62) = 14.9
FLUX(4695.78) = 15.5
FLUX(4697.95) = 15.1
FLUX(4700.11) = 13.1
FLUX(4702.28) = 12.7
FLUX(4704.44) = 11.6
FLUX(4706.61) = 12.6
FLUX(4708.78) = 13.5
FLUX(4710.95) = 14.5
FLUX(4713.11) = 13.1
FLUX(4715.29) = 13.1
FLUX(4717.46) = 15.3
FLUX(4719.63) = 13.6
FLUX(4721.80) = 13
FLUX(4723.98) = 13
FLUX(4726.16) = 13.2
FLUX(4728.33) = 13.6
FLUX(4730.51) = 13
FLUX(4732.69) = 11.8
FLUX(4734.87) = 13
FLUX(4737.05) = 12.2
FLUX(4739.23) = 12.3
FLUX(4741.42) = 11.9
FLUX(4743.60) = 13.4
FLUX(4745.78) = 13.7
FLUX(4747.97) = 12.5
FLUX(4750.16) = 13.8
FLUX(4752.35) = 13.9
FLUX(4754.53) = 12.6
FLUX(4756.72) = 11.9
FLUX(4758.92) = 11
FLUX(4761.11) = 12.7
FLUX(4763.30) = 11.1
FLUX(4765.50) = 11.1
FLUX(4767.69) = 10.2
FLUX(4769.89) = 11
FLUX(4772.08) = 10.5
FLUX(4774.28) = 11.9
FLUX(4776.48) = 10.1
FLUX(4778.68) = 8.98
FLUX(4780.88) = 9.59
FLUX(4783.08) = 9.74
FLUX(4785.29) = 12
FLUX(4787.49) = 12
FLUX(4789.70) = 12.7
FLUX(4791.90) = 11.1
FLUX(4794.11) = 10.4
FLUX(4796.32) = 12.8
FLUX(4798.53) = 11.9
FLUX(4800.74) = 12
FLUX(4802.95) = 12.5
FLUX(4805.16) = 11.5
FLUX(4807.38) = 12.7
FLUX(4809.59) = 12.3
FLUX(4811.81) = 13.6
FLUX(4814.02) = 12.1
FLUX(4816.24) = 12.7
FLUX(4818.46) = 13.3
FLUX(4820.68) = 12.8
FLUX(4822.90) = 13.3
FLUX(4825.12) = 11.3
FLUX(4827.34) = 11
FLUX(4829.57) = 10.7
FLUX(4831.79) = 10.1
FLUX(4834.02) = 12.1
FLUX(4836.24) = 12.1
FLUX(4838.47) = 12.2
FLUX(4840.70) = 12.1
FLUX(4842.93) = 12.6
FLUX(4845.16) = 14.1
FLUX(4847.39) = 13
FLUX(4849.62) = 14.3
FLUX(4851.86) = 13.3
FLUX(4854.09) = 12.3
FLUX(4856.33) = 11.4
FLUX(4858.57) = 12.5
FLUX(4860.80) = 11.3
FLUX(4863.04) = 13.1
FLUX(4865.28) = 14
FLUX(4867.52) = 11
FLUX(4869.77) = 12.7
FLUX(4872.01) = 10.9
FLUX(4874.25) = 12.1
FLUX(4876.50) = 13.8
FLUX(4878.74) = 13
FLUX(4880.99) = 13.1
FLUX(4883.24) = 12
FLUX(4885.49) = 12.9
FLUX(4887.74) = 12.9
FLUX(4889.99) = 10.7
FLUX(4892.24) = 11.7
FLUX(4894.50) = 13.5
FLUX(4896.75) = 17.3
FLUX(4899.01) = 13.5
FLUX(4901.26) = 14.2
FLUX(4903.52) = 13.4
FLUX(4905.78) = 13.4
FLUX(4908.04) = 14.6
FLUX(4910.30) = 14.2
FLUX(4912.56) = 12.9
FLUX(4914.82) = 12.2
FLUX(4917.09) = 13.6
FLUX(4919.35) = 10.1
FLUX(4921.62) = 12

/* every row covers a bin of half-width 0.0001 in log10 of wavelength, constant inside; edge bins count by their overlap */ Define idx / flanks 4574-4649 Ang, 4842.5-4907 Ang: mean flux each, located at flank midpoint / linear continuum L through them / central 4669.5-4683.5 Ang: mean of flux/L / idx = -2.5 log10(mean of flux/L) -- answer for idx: -0.08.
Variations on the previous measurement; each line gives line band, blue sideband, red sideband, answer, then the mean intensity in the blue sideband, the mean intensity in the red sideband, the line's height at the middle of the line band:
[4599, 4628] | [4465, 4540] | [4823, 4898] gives -0.20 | 10.7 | 12.5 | 11.2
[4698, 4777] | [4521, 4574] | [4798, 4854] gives -0.04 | 11.7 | 12.4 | 12.2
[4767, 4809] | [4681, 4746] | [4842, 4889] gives 0.16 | 13.3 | 12.7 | 13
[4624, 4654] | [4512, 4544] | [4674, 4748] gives -0.11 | 10.5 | 13.5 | 12.3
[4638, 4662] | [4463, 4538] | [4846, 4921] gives -0.18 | 10.6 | 12.9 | 11.5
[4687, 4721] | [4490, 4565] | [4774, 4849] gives -0.17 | 11.4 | 11.9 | 11.7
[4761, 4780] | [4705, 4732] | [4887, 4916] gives 0.24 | 13.4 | 13.4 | 13.4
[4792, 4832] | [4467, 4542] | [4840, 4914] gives 0.04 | 10.7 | 13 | 12.6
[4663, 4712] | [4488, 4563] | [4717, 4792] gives -0.16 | 11.4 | 12.1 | 11.9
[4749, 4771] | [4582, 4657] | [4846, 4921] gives 0.11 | 13.5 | 12.9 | 13.1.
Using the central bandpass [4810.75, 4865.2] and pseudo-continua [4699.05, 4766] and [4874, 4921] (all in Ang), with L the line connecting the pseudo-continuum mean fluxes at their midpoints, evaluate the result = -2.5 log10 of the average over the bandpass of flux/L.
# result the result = 0.05 mag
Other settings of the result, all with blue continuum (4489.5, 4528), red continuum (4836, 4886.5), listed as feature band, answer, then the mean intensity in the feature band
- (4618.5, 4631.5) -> -0.212 mag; 14.2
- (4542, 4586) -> -0.106 mag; 12.7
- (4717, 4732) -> -0.112 mag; 13.4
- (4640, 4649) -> -0.131 mag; 13.3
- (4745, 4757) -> -0.080 mag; 13.1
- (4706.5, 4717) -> -0.128 mag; 13.5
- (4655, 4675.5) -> -0.161 mag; 13.8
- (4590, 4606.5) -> -0.153 mag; 13.4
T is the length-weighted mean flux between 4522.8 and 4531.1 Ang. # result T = 9.54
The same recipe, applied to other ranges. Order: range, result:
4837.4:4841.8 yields 12.1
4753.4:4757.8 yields 12.3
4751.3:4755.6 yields 13.3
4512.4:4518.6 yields 11.2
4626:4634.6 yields 13.8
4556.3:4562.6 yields 14.5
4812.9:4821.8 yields 12.7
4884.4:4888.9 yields 12.9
